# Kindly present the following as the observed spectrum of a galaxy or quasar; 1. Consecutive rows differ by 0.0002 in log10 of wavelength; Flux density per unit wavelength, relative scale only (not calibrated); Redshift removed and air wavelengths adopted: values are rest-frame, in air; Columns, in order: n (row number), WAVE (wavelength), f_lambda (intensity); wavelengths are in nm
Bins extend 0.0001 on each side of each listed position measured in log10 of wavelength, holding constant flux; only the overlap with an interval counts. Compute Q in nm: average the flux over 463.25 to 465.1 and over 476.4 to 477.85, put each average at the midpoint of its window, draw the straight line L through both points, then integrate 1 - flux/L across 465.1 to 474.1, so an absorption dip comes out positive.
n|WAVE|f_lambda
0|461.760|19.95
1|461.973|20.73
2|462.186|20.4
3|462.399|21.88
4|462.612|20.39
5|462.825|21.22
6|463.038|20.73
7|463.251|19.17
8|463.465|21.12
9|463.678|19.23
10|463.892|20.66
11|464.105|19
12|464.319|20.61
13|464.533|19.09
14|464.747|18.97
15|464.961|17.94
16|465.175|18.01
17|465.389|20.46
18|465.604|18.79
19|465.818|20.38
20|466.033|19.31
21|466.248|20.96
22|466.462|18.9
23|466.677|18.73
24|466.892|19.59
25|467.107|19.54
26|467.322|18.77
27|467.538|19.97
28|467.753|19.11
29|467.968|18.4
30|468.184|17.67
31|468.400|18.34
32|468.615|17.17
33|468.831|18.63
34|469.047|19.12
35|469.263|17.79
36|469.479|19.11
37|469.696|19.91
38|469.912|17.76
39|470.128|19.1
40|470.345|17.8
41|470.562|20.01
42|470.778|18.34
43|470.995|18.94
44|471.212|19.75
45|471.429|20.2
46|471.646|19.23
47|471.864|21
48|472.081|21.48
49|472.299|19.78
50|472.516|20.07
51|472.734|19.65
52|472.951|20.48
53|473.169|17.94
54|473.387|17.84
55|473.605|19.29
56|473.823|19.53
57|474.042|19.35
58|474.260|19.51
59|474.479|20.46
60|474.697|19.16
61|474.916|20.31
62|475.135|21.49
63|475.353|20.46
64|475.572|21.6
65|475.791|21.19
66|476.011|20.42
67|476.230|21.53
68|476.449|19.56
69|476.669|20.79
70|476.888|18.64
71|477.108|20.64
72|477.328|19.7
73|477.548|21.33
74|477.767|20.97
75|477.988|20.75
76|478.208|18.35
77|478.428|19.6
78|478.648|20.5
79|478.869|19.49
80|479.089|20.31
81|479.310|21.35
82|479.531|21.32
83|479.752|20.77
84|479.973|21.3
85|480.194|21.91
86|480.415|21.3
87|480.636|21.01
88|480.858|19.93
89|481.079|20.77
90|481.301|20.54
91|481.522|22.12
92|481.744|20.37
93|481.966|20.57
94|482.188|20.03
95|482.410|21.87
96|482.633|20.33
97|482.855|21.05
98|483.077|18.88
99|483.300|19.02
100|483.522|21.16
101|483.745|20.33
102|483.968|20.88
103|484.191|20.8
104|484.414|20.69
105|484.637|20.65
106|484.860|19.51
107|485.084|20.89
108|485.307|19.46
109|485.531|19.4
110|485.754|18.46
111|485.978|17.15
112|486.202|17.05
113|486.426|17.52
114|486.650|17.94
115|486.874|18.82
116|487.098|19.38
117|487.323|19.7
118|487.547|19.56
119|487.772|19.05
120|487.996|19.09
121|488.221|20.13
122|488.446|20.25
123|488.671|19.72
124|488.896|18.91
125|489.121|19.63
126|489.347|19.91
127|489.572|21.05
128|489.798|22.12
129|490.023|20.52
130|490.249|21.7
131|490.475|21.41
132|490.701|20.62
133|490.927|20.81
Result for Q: 0.29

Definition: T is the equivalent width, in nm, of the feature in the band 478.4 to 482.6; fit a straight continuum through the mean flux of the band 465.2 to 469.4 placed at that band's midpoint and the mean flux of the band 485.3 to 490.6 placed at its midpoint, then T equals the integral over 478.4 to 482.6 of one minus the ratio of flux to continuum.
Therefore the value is -0.32 nm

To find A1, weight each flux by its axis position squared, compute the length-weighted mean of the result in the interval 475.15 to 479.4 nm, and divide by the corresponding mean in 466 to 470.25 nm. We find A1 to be 1.1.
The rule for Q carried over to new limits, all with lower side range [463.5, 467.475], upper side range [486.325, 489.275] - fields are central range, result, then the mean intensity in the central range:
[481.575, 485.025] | -0.212 nm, 20.4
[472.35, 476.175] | -0.119 nm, 20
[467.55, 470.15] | 0.114 nm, 18.5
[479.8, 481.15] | -0.122 nm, 21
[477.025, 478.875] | -0.083 nm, 20.2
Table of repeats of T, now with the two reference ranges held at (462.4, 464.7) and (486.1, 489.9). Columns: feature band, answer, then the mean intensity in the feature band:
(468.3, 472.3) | 0.17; 19.1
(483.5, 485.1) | -0.09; 20.6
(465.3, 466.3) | 0.01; 19.9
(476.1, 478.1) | -0.07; 20.4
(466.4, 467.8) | 0.06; 19.2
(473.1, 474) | 0.05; 18.7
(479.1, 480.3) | -0.10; 21.2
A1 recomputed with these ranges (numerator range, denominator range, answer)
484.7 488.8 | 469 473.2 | 1.05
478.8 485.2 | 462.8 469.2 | 1.15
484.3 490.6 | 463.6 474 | 1.10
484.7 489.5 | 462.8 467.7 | 1.07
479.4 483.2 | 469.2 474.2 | 1.12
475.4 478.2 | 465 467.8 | 1.10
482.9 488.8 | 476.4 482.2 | 0.97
